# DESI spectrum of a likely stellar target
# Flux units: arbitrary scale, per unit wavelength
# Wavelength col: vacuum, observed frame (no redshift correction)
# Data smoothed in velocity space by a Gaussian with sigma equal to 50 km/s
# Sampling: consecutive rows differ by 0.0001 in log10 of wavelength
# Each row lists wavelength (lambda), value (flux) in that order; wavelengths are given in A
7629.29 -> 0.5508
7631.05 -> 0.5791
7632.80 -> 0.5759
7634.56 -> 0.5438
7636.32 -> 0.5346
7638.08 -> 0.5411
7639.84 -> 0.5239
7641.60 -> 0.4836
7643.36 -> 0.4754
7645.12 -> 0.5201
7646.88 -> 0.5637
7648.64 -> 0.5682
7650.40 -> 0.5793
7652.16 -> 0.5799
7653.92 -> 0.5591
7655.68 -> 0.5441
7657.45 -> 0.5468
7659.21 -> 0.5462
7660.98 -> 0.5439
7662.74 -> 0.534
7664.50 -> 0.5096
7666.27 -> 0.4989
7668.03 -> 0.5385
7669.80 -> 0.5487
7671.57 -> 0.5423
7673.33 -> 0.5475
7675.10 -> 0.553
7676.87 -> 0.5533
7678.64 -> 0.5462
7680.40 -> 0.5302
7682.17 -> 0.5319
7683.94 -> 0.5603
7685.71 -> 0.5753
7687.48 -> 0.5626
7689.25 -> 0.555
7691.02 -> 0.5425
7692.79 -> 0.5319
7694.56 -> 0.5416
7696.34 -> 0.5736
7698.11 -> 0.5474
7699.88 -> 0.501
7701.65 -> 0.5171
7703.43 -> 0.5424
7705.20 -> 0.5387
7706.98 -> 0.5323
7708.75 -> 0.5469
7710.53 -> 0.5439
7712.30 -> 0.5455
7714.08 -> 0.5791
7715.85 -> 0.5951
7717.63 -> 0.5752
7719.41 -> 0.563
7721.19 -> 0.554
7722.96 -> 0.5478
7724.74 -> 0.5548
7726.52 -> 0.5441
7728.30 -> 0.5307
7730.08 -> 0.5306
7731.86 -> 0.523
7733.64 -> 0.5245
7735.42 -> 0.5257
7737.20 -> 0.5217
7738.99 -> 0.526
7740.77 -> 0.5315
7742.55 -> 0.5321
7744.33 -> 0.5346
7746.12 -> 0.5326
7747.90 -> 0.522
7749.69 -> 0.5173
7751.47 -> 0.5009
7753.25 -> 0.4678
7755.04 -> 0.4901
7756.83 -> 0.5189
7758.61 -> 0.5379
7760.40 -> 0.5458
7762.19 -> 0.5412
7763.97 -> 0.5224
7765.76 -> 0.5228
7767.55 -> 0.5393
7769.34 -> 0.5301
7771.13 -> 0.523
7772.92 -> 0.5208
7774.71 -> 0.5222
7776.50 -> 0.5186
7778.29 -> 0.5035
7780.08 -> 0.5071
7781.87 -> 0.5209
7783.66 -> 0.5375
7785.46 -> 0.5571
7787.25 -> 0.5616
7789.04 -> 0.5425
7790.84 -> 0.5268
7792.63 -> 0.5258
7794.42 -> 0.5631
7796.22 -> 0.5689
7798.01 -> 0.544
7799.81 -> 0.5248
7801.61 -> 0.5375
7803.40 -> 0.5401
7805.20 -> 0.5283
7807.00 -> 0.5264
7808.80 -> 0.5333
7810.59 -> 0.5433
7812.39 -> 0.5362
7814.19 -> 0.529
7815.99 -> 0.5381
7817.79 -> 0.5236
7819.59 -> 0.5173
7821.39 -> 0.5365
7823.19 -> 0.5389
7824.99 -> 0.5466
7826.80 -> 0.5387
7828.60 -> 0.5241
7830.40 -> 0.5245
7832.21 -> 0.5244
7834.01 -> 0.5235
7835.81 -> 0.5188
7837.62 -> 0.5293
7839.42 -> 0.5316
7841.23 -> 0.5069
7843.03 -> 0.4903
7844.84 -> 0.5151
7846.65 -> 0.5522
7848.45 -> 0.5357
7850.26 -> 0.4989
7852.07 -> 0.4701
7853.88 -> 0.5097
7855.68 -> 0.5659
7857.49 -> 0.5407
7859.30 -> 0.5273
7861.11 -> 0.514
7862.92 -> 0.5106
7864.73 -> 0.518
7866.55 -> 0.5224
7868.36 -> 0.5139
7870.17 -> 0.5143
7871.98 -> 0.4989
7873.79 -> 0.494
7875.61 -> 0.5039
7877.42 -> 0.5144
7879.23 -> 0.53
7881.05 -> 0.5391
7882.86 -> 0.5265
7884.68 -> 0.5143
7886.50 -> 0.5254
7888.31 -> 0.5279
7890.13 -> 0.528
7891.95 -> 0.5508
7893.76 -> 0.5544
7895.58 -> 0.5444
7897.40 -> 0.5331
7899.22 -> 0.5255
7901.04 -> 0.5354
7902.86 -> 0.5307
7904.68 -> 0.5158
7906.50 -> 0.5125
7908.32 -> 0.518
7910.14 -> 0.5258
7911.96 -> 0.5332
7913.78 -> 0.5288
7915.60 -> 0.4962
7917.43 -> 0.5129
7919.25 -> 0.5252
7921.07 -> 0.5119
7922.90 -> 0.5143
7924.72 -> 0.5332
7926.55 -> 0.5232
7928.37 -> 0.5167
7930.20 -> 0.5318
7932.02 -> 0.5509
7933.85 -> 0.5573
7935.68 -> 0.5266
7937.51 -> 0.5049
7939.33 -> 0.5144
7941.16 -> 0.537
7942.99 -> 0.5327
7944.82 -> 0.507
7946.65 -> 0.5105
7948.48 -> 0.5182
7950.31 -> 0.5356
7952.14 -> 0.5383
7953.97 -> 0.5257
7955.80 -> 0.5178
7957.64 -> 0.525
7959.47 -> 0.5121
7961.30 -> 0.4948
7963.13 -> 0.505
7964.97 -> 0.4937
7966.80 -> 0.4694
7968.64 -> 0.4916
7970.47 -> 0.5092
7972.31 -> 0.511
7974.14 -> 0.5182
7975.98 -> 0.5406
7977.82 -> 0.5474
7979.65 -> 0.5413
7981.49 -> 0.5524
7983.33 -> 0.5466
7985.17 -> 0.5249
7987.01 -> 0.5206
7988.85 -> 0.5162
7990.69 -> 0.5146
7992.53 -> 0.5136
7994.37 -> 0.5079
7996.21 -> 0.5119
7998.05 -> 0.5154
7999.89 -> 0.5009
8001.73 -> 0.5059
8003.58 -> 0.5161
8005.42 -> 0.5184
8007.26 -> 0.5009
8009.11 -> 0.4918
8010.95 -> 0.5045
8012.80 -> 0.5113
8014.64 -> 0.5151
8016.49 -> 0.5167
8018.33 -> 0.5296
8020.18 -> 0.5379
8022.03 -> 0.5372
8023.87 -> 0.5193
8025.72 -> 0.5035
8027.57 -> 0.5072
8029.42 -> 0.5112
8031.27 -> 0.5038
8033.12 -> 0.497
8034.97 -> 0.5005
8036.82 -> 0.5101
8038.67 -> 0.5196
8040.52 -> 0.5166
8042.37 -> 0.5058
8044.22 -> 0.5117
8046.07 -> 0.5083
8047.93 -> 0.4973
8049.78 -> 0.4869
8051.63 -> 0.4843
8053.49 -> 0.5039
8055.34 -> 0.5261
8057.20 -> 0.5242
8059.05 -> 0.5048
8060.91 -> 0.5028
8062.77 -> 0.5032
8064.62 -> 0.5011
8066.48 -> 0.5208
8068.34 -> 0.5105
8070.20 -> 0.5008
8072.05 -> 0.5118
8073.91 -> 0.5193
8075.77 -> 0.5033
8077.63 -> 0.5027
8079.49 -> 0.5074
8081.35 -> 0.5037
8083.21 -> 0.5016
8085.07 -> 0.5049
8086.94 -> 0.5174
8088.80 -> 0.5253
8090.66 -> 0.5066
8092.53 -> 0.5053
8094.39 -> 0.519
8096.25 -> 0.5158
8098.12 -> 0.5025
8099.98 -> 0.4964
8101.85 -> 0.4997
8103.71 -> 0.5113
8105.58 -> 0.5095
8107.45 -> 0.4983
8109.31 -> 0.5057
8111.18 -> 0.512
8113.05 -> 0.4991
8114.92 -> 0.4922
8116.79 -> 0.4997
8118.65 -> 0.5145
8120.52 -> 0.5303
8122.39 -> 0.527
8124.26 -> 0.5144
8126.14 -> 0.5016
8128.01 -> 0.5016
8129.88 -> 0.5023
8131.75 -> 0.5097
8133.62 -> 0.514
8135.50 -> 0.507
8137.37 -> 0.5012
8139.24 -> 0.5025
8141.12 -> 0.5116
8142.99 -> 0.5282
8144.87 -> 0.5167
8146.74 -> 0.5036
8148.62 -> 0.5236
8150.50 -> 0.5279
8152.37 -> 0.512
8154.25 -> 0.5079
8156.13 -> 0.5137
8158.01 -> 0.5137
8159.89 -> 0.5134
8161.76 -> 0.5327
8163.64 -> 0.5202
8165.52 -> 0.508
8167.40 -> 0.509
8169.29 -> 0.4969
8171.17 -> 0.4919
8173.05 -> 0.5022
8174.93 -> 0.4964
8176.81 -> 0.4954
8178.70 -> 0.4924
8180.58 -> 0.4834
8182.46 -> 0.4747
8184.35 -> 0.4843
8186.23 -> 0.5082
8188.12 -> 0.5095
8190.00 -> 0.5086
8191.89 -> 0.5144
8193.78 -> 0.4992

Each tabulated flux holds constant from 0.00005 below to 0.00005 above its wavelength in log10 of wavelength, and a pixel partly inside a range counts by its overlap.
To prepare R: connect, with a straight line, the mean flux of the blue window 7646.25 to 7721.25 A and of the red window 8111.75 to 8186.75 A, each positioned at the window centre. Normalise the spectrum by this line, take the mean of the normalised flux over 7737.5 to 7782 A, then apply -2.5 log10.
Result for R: 0.04 mag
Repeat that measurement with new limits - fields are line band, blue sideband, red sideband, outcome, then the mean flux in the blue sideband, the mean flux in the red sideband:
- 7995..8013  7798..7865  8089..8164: 0.021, 0.527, 0.511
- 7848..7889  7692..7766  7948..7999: 0.016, 0.535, 0.519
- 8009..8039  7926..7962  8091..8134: 0.007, 0.524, 0.508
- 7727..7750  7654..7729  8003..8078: 0.027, 0.546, 0.51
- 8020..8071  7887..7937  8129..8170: 0.023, 0.528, 0.513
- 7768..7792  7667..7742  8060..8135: 0.018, 0.545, 0.508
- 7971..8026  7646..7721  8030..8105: -0.011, 0.549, 0.507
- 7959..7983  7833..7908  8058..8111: 0.000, 0.522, 0.508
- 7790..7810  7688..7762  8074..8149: -0.015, 0.536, 0.509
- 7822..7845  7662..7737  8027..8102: 0.012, 0.544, 0.507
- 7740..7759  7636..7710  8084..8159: 0.040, 0.541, 0.51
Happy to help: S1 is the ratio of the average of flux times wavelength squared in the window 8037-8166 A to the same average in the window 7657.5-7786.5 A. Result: 1.05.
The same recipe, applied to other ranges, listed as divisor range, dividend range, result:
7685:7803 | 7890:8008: 1.03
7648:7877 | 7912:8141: 1.03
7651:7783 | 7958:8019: 1.03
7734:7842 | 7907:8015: 1.02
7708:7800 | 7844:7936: 1.02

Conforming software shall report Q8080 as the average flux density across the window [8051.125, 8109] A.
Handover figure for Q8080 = 0.508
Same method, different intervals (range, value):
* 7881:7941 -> 0.527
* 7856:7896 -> 0.524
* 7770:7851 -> 0.53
